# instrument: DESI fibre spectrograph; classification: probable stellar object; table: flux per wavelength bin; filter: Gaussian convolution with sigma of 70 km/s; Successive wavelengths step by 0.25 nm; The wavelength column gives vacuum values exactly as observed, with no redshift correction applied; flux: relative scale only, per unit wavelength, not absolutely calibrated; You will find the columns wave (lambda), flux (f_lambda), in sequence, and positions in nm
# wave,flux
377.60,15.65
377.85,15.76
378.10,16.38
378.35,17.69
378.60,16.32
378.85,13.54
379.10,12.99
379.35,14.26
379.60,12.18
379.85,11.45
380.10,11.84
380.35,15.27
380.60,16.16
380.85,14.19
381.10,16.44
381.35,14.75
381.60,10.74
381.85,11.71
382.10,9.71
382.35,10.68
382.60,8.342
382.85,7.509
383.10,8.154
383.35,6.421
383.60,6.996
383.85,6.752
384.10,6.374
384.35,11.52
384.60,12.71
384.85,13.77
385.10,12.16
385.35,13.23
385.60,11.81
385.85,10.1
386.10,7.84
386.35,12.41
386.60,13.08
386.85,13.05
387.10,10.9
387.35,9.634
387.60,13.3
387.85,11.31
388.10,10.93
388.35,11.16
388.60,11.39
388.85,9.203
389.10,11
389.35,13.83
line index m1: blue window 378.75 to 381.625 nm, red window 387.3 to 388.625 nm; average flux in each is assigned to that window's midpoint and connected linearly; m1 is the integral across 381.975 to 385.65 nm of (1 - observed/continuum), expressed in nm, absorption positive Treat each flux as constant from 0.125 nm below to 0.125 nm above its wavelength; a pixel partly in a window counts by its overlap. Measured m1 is 0.84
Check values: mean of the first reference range 13.8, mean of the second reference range 11.4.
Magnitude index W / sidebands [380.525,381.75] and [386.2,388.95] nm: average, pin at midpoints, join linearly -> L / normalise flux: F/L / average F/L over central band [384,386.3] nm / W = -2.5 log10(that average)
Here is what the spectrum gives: 0.128 mag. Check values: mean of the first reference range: 14.3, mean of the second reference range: 11.5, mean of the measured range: 11.2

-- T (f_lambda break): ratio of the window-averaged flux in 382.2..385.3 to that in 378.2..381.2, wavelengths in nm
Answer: 0.65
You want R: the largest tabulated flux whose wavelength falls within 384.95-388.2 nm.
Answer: 13.3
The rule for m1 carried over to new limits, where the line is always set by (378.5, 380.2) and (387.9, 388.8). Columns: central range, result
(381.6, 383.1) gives 0.351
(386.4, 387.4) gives -0.044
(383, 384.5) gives 0.537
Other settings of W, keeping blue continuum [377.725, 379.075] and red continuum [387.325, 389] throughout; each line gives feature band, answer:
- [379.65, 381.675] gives 0.058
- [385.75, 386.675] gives 0.117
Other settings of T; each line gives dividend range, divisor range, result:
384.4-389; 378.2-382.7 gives 0.87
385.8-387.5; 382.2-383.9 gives 1.40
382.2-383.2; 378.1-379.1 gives 0.56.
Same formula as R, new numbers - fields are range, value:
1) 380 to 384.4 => 16.44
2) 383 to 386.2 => 13.77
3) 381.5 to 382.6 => 11.71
